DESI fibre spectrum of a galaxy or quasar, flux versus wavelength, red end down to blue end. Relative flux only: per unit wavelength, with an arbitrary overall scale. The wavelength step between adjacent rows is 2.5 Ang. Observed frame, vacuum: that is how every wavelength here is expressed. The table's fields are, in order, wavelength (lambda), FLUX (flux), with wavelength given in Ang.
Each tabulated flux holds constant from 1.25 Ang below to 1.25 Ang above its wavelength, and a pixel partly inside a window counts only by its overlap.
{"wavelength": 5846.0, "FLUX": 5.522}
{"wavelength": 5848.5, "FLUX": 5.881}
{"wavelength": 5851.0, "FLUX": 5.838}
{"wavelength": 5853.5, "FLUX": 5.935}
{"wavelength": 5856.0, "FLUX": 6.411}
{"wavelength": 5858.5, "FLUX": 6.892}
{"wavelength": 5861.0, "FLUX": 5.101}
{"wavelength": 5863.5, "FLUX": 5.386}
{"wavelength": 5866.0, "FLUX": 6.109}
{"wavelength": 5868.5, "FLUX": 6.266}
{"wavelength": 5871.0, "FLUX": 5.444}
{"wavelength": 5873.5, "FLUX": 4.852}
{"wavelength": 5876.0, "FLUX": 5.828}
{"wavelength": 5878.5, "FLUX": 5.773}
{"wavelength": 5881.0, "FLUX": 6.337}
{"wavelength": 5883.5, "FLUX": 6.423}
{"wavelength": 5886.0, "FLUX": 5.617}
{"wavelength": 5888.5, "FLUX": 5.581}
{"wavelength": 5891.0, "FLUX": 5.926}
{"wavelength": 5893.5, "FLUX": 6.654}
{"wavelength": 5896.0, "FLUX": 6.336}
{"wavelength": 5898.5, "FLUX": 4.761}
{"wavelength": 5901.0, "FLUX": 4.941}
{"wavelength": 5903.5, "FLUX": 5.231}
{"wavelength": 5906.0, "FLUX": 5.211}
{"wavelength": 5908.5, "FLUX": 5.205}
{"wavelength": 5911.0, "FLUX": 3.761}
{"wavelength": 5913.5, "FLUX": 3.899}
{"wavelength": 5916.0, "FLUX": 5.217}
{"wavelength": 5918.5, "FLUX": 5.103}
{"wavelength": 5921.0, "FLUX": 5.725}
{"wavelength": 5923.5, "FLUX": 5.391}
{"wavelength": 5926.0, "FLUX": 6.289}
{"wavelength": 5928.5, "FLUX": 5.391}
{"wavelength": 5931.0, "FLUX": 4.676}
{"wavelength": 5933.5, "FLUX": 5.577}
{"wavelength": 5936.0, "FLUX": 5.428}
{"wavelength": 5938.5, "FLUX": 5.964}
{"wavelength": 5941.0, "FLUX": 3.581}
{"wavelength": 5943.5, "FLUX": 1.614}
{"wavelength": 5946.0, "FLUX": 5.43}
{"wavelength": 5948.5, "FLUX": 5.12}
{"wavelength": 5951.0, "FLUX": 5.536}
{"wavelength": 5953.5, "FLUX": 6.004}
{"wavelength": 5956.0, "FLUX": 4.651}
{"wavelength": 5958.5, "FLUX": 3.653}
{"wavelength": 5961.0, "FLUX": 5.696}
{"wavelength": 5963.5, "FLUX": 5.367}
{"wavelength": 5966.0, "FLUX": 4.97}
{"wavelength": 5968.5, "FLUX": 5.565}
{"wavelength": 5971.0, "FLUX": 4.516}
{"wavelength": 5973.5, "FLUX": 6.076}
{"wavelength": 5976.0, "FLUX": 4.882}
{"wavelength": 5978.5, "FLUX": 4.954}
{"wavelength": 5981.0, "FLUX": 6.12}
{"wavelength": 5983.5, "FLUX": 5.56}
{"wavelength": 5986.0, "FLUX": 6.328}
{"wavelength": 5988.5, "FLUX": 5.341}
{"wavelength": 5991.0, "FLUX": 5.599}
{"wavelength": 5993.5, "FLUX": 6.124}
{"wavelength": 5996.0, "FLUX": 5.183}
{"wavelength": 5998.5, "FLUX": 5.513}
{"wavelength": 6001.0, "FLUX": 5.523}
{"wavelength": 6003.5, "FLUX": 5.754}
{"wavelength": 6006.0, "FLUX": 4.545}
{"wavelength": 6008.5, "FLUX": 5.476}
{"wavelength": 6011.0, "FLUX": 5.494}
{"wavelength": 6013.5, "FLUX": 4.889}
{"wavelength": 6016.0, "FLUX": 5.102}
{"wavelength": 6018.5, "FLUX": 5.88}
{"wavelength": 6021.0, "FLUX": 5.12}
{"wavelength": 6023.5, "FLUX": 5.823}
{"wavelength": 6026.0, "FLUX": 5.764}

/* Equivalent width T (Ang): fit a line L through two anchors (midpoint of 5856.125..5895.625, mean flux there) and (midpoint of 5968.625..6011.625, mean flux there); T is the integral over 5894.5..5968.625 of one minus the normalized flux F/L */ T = 8.5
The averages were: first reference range 5.9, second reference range 5.47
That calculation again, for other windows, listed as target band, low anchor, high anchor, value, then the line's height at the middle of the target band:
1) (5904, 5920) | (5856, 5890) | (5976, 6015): 2.66 Ang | 5.72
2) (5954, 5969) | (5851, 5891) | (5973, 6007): 1.62 Ang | 5.61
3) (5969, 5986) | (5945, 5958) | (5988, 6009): -0.22 Ang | 5.36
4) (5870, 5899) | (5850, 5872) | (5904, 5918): -2.58 Ang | 5.36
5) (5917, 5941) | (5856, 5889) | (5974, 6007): 1.20 Ang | 5.69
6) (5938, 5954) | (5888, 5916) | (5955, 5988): 1.87 Ang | 5.25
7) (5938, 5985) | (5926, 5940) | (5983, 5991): 5.05 Ang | 5.6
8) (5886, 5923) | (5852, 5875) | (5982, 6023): 2.93 Ang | 5.72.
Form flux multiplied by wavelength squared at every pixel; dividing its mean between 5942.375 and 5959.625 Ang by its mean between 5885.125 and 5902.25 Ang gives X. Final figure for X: 0.82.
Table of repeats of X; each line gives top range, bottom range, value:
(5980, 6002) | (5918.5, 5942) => 1.09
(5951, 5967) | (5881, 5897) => 0.85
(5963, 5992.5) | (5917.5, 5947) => 1.10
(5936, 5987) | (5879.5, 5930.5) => 0.95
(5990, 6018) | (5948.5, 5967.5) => 1.07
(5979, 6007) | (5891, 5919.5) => 1.12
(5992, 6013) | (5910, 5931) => 1.10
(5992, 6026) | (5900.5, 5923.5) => 1.13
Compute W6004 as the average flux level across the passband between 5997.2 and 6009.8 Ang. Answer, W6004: 5.36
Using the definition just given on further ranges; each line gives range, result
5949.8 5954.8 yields 5.76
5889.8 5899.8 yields 5.91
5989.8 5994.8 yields 5.86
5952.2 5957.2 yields 5.34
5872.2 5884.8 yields 5.84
